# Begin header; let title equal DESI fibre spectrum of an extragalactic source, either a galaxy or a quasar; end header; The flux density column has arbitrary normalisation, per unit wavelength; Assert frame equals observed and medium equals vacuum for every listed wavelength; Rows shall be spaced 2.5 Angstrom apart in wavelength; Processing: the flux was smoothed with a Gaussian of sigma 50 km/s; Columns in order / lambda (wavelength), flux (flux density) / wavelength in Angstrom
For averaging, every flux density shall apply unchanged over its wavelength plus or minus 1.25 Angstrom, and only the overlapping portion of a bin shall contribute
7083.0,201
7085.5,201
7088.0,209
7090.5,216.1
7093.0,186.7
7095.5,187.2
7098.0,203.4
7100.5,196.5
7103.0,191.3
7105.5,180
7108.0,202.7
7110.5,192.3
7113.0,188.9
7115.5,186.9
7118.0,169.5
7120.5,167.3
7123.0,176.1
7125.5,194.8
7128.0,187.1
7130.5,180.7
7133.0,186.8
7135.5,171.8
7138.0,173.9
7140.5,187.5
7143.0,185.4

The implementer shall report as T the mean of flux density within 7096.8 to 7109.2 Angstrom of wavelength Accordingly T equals 195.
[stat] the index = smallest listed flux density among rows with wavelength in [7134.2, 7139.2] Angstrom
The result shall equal 171.8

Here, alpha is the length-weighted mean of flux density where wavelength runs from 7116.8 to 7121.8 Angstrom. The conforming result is 168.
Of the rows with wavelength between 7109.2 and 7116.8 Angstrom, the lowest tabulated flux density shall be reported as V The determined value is 186.9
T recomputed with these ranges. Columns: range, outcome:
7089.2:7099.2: 198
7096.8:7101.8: 200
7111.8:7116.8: 188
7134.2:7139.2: 173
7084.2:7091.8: 209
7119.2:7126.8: 179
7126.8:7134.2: 185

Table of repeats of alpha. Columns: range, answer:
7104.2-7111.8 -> 192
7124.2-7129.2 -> 191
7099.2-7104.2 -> 194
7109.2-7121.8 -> 181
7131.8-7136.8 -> 179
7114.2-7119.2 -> 178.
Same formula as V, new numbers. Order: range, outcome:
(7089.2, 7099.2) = 186.7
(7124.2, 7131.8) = 180.7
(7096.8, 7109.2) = 180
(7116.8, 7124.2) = 167.3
